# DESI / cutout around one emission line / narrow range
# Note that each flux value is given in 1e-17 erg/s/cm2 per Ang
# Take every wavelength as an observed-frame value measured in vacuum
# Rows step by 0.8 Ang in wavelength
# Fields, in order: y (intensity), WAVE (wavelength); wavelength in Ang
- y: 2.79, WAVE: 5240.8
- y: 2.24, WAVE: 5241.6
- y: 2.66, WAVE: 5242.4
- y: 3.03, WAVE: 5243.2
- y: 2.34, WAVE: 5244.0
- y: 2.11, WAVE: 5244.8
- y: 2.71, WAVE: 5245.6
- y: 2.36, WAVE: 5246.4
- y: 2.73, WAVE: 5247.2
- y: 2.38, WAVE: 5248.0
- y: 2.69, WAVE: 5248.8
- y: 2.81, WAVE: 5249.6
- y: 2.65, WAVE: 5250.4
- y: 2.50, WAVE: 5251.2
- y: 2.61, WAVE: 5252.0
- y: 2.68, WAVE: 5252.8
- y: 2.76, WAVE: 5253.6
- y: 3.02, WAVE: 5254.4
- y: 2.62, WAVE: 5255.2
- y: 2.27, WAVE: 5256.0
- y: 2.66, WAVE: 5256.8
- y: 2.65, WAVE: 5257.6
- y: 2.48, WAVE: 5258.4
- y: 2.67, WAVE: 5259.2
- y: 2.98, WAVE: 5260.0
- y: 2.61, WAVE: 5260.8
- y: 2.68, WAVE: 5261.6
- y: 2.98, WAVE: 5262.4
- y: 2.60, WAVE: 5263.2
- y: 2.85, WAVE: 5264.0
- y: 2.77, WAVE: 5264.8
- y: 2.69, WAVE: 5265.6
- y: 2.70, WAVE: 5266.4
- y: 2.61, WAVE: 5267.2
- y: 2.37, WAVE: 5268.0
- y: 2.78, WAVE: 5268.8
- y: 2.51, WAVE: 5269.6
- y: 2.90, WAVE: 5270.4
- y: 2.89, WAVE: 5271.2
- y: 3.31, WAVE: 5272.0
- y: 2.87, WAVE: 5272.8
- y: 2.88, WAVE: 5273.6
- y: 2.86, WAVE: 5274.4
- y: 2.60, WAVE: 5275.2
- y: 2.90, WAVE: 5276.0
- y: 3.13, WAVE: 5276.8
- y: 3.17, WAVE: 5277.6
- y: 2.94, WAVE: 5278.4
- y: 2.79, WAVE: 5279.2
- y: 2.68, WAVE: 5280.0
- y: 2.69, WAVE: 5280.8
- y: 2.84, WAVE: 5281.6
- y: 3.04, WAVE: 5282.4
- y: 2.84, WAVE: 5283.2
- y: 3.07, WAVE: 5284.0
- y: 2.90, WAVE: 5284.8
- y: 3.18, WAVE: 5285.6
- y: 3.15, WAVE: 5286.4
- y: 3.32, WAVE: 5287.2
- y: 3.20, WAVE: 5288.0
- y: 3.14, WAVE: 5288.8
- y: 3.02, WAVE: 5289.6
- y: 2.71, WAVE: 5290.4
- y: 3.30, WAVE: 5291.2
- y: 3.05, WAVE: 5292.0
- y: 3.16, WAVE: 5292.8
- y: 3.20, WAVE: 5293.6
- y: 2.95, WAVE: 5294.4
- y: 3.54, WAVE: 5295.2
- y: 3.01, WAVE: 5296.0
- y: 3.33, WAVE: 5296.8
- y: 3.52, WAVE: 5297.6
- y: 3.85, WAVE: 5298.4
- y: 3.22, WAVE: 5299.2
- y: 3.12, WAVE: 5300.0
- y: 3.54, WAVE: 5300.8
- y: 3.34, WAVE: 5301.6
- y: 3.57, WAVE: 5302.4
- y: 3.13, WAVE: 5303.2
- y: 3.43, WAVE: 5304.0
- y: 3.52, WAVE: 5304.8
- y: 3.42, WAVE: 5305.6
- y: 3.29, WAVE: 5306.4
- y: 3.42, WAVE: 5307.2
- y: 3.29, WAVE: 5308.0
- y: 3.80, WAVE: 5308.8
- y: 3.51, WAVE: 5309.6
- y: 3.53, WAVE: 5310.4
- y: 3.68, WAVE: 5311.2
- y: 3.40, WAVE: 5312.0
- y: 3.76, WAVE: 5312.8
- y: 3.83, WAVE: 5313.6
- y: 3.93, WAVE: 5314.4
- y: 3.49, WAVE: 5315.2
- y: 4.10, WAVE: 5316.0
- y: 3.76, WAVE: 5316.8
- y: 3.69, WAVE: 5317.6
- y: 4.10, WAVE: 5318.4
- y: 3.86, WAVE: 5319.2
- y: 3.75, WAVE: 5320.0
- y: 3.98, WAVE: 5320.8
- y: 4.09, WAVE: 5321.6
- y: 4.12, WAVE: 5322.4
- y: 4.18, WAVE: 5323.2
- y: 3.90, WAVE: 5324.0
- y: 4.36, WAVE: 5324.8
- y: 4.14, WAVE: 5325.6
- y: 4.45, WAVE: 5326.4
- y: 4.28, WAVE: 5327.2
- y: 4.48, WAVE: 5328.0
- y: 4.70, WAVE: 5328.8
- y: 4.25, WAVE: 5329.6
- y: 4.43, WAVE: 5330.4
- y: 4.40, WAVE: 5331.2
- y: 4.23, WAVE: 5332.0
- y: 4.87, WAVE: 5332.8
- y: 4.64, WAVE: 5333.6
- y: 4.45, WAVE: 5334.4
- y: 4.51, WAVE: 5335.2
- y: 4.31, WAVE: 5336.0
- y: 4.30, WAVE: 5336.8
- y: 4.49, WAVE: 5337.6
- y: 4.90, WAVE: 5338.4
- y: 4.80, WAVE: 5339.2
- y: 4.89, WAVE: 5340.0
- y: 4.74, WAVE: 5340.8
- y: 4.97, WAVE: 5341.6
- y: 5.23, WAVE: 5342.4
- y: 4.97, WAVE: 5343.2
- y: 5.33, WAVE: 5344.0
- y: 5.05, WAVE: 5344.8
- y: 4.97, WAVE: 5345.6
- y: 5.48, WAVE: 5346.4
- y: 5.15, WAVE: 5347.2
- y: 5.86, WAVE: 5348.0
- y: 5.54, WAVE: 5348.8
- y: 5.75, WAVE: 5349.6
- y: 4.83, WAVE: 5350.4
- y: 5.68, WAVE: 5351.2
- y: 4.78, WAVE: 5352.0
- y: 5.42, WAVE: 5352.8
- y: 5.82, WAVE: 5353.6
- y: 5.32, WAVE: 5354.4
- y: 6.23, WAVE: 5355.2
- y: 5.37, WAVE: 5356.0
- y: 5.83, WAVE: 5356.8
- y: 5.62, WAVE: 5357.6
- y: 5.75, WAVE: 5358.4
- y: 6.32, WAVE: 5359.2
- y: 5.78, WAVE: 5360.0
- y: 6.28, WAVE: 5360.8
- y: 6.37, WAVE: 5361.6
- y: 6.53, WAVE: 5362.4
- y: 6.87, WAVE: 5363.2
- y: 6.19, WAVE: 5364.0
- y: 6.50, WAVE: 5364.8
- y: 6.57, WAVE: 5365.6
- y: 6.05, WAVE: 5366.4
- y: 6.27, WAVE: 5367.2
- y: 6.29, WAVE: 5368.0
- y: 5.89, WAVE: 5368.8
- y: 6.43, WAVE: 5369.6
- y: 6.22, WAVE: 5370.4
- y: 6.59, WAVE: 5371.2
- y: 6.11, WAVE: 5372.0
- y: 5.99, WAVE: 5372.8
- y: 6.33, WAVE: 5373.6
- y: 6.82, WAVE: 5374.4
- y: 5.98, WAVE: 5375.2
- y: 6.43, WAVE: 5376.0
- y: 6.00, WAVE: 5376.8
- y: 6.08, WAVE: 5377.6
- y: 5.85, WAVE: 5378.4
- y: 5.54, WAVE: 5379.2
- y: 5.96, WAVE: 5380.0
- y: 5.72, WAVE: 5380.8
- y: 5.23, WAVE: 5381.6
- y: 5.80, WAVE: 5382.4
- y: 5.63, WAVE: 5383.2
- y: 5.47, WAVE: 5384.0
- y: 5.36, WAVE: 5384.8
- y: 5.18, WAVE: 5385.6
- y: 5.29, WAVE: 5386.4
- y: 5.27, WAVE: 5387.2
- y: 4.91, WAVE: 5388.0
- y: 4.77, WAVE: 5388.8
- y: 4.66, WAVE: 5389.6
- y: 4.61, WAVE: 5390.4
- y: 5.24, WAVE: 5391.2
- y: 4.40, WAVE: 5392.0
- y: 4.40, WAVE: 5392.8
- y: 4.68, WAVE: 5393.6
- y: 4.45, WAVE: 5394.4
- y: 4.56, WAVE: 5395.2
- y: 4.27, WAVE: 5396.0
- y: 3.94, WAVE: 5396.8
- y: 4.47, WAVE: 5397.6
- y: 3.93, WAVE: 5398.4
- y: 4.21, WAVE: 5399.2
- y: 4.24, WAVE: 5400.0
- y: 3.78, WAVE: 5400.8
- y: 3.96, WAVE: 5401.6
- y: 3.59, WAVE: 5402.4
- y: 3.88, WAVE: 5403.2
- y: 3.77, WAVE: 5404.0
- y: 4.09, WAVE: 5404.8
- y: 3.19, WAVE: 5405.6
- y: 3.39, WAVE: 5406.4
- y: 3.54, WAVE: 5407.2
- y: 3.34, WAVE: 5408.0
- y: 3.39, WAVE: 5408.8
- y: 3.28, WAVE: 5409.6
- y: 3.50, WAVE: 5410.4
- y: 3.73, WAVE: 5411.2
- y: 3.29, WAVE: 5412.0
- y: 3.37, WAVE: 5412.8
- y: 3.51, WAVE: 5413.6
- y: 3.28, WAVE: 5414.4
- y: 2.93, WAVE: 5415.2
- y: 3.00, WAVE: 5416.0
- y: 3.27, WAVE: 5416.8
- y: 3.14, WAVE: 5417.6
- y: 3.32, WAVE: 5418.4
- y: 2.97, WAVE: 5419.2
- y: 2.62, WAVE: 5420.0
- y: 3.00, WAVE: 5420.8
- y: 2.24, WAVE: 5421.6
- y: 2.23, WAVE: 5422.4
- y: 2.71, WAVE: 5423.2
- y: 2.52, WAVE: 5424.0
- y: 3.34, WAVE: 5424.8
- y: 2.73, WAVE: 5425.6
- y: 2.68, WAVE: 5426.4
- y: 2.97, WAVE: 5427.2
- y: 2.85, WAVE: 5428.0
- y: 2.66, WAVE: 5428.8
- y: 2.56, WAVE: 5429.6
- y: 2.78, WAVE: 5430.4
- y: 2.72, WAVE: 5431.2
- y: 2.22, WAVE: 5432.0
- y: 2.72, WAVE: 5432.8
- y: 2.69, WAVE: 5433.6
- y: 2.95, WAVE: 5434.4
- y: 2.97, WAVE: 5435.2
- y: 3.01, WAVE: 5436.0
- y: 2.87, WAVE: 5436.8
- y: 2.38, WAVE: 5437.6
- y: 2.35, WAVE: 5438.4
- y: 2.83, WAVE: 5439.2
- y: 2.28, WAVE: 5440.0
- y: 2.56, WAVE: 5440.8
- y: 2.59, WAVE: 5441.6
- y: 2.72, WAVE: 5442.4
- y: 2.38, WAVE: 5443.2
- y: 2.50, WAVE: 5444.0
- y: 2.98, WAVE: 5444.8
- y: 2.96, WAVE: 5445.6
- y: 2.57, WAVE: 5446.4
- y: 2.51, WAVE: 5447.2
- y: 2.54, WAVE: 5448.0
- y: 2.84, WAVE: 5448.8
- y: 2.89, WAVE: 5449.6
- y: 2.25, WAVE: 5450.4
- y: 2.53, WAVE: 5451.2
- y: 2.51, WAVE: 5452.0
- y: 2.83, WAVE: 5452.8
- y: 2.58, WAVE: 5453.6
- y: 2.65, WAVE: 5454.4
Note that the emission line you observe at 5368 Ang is C IV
